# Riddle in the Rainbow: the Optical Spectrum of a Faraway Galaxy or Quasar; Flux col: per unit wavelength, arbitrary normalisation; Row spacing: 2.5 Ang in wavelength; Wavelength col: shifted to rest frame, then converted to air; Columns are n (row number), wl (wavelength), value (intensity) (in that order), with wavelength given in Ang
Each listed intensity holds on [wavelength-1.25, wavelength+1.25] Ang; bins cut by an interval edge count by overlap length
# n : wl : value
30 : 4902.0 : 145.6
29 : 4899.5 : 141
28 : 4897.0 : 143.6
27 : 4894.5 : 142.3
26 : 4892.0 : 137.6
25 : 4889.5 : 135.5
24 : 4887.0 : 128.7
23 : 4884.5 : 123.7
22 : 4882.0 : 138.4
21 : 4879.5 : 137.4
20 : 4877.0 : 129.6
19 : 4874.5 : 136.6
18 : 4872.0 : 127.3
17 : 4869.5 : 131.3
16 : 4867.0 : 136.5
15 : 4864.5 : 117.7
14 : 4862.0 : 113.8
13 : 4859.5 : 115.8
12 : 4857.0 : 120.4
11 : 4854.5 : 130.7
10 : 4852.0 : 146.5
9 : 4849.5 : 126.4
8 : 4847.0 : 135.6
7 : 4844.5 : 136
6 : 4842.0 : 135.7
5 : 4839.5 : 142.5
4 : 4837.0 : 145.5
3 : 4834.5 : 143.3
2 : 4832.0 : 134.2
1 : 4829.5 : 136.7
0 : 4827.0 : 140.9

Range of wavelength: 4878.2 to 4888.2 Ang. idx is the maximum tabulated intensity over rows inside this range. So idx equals 138.4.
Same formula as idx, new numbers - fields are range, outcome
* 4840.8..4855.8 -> 146.5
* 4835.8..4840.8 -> 145.5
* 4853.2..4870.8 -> 136.5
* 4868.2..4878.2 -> 136.6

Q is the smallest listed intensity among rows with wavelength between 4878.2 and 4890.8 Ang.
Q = 123.7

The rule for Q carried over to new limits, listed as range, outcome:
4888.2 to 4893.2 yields 135.5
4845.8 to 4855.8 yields 126.4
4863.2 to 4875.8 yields 117.7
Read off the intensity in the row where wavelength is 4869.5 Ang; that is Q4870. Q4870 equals 131.3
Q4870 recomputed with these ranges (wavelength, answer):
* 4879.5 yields 137.4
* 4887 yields 128.7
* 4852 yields 146.5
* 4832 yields 134.2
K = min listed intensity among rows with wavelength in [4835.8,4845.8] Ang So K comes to 135.7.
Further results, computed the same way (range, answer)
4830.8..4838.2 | 134.2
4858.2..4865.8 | 113.8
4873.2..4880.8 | 129.6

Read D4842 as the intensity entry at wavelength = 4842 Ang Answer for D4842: 135.7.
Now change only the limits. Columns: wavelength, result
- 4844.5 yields 136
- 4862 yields 113.8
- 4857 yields 120.4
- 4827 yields 140.9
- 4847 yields 135.6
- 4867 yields 136.5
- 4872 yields 127.3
